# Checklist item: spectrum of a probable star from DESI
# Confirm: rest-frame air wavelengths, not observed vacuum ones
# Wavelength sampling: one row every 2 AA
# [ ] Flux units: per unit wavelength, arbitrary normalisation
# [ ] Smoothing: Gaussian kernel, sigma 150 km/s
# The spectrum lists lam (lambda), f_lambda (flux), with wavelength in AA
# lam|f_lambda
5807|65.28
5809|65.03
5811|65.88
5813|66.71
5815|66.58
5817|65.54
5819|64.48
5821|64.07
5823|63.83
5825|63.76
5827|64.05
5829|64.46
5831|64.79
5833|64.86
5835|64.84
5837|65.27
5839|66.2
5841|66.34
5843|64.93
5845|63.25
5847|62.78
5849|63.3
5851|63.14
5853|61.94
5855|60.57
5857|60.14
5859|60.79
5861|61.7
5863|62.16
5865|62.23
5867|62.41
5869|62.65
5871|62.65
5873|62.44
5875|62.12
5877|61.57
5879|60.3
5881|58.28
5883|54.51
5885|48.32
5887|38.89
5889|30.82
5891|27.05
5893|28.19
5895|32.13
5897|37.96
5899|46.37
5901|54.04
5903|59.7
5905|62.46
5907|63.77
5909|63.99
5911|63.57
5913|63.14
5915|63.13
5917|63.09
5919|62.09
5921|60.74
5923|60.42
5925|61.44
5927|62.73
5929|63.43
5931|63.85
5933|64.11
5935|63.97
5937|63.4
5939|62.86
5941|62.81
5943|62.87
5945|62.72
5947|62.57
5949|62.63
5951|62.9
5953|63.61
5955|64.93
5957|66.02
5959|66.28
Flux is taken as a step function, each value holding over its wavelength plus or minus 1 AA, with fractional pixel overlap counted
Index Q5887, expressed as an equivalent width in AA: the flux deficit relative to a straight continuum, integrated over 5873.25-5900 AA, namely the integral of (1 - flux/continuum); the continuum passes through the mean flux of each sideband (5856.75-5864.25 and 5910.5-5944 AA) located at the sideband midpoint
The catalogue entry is 7.03 AA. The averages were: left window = 61.3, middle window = 45.6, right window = 62.8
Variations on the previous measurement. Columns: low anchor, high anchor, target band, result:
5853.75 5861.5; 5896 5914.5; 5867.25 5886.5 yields 0.2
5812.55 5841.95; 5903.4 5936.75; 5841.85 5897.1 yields 7.7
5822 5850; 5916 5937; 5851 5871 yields 0.7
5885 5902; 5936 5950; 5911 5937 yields -4.8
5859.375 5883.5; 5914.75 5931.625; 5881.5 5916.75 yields 6.9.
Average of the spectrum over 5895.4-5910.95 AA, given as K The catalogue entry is 55.1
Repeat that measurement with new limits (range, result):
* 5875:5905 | 46.7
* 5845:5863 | 61.9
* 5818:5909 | 57.9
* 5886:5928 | 52.7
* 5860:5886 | 60.1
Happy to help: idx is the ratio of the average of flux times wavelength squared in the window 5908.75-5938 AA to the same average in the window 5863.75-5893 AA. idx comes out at 1.20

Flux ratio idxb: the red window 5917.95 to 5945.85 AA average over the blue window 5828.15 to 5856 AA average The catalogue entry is 0.98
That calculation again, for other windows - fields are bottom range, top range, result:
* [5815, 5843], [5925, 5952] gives 0.97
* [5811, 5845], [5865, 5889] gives 0.87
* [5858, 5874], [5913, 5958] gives 1.01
